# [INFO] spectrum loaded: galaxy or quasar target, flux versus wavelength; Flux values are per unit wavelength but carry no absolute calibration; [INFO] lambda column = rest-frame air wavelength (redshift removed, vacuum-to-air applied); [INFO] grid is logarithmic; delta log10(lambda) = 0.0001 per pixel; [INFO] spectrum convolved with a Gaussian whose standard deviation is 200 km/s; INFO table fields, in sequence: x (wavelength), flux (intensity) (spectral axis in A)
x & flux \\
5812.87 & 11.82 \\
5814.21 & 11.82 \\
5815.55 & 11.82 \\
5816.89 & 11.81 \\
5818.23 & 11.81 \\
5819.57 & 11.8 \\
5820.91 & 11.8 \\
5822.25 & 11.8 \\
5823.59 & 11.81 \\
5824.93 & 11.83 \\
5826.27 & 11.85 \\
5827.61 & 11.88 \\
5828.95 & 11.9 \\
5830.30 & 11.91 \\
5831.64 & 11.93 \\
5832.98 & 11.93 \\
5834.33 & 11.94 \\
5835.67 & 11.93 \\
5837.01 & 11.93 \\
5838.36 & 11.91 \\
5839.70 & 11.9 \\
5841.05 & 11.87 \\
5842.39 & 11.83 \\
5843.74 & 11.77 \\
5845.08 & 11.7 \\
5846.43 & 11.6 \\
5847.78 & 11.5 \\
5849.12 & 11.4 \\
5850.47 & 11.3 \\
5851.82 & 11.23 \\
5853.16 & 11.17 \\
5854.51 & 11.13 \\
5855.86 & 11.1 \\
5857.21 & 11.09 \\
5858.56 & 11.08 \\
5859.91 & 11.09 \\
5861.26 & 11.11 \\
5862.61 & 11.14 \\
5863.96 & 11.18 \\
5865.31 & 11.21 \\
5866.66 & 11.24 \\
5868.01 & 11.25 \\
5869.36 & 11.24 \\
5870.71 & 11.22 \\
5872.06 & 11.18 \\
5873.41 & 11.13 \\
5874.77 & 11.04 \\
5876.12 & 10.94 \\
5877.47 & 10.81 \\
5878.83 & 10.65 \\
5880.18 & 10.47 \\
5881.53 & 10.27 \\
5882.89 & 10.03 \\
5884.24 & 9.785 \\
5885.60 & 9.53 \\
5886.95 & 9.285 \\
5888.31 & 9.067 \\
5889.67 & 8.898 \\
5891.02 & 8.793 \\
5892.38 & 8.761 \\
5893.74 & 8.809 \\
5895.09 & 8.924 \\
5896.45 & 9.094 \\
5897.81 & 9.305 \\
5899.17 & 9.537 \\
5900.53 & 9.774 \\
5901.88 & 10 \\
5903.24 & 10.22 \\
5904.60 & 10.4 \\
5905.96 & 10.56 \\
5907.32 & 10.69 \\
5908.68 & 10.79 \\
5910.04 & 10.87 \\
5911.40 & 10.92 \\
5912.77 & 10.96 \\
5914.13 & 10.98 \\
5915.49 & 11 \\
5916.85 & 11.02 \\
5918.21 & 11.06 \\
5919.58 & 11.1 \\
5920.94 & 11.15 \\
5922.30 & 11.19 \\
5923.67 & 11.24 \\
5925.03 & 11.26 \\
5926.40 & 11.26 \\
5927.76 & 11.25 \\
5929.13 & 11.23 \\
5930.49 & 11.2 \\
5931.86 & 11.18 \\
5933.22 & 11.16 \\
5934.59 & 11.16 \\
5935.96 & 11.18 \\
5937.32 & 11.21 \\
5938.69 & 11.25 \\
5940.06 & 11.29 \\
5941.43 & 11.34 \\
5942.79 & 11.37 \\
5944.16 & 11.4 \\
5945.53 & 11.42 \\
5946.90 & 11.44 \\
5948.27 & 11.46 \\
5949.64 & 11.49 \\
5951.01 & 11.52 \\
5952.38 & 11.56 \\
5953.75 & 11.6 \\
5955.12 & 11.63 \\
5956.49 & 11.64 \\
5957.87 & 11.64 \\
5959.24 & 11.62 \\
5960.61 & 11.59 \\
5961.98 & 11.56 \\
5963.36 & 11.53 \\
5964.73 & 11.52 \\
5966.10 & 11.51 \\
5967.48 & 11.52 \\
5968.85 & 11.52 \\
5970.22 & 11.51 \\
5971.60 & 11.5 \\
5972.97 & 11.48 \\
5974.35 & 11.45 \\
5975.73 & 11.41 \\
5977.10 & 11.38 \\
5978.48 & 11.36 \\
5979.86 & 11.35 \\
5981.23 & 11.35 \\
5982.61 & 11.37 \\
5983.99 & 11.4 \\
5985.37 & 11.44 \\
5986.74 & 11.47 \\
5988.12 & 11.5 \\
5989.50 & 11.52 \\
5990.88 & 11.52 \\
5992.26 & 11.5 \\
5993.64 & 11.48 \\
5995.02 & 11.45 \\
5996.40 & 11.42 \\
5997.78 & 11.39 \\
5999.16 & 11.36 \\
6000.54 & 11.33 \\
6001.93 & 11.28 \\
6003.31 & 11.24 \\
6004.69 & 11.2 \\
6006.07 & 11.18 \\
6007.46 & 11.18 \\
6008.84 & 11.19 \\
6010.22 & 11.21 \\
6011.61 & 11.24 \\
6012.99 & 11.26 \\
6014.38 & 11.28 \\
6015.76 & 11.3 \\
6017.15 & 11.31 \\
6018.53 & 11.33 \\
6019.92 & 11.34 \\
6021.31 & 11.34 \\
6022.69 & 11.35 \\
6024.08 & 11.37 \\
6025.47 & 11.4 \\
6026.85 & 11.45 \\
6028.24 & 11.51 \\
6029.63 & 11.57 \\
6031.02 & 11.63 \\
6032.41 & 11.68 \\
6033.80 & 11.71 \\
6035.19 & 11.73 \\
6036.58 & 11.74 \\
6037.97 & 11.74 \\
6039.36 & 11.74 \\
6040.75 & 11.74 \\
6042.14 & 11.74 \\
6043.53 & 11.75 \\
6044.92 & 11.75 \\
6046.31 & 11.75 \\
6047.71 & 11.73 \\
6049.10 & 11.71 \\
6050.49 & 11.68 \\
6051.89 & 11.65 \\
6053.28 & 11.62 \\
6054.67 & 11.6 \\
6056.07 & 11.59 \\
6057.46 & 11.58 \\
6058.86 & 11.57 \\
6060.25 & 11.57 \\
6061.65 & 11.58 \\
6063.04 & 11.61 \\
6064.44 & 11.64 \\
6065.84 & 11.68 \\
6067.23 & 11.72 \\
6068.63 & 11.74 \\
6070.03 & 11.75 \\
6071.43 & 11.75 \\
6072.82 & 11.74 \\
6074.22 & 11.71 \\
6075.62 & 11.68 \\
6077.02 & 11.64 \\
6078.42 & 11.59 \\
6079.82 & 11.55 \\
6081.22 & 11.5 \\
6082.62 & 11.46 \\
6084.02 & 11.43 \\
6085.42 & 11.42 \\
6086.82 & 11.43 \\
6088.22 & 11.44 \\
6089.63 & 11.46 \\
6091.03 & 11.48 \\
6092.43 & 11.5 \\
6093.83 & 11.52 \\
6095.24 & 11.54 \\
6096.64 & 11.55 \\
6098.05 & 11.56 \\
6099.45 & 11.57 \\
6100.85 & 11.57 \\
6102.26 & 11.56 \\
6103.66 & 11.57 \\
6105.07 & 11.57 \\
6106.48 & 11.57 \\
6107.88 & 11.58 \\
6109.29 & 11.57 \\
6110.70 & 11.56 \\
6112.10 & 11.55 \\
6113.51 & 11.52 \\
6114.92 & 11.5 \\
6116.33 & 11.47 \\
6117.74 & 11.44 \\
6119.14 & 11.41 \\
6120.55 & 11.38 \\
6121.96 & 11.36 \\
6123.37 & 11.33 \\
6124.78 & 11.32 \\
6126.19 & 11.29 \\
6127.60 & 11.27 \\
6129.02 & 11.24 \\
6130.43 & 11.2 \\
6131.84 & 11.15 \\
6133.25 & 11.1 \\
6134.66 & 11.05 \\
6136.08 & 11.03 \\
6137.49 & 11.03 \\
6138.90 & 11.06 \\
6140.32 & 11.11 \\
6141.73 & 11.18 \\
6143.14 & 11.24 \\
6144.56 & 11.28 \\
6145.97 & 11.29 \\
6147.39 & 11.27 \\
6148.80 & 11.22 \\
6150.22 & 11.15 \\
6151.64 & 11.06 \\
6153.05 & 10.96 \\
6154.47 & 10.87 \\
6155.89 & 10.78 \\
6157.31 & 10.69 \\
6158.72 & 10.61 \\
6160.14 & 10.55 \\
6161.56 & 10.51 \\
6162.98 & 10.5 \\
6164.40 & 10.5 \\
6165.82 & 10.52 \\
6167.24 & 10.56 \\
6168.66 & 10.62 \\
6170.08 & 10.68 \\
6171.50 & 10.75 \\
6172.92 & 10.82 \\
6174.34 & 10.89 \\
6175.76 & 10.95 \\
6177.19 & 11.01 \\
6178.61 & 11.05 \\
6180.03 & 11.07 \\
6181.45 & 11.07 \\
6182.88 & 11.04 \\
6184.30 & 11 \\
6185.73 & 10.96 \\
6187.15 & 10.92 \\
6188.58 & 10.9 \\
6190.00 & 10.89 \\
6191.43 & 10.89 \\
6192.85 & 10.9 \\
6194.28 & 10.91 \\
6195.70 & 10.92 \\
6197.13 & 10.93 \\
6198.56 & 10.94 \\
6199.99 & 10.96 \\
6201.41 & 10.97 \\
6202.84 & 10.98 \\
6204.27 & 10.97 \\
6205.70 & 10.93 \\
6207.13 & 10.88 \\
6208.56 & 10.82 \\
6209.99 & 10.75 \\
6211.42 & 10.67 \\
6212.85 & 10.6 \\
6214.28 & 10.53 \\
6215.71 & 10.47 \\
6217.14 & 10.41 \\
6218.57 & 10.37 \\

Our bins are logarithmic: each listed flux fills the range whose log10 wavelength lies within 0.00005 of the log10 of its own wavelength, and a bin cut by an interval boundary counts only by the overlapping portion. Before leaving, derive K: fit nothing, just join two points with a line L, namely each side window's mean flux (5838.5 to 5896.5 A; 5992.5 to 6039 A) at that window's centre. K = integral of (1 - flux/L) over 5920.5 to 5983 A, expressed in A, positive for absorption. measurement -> -1.6 A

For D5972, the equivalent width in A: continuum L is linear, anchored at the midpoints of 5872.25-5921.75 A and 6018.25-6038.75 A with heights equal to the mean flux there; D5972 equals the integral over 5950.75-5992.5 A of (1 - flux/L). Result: -2.1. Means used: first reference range 10.2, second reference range 11.5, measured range 11.5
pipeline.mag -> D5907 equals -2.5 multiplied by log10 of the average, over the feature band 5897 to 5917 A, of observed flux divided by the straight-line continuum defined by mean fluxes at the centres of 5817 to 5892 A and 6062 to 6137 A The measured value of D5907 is 0.08 mag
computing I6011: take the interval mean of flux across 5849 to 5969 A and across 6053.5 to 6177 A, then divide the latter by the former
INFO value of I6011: 1.0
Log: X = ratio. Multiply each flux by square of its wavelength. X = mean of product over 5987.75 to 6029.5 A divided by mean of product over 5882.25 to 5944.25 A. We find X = 1.1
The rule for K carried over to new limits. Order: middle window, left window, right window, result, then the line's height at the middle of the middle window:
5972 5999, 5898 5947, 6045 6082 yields -0.4 A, 11.3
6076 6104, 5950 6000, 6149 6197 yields -1.0 A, 11.1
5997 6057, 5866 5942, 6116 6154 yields -3.2 A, 10.9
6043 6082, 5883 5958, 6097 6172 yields -2.3 A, 11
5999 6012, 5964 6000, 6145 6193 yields 0.2 A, 11.4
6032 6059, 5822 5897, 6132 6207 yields -1.9 A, 10.9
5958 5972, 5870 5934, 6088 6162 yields -1.1 A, 10.7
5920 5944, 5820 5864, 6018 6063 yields 0.8 A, 11.6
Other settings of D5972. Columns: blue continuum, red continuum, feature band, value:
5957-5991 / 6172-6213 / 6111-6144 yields -0.6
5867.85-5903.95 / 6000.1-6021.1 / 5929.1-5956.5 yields -2.1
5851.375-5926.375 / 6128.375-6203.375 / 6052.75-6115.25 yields -4.4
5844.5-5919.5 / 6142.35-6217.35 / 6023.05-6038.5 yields -1.3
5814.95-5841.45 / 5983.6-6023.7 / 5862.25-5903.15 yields 5.5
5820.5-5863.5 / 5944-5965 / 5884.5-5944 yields 5.5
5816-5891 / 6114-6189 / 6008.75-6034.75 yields -0.7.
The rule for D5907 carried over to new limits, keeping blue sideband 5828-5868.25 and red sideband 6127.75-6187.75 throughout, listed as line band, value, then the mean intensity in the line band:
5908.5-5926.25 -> 0.03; 11.1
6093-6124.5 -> -0.05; 11.5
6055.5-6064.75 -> -0.04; 11.6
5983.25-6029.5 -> -0.01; 11.4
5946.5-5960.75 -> -0.02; 11.6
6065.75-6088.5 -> -0.05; 11.6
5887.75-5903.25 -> 0.23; 9.23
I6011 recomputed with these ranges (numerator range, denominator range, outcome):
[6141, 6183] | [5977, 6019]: 0.96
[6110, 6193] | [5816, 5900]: 1.01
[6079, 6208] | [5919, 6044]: 0.98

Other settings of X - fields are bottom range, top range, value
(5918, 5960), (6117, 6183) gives 1.04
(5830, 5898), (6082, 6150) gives 1.14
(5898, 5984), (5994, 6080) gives 1.06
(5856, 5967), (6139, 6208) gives 1.10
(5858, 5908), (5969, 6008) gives 1.15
